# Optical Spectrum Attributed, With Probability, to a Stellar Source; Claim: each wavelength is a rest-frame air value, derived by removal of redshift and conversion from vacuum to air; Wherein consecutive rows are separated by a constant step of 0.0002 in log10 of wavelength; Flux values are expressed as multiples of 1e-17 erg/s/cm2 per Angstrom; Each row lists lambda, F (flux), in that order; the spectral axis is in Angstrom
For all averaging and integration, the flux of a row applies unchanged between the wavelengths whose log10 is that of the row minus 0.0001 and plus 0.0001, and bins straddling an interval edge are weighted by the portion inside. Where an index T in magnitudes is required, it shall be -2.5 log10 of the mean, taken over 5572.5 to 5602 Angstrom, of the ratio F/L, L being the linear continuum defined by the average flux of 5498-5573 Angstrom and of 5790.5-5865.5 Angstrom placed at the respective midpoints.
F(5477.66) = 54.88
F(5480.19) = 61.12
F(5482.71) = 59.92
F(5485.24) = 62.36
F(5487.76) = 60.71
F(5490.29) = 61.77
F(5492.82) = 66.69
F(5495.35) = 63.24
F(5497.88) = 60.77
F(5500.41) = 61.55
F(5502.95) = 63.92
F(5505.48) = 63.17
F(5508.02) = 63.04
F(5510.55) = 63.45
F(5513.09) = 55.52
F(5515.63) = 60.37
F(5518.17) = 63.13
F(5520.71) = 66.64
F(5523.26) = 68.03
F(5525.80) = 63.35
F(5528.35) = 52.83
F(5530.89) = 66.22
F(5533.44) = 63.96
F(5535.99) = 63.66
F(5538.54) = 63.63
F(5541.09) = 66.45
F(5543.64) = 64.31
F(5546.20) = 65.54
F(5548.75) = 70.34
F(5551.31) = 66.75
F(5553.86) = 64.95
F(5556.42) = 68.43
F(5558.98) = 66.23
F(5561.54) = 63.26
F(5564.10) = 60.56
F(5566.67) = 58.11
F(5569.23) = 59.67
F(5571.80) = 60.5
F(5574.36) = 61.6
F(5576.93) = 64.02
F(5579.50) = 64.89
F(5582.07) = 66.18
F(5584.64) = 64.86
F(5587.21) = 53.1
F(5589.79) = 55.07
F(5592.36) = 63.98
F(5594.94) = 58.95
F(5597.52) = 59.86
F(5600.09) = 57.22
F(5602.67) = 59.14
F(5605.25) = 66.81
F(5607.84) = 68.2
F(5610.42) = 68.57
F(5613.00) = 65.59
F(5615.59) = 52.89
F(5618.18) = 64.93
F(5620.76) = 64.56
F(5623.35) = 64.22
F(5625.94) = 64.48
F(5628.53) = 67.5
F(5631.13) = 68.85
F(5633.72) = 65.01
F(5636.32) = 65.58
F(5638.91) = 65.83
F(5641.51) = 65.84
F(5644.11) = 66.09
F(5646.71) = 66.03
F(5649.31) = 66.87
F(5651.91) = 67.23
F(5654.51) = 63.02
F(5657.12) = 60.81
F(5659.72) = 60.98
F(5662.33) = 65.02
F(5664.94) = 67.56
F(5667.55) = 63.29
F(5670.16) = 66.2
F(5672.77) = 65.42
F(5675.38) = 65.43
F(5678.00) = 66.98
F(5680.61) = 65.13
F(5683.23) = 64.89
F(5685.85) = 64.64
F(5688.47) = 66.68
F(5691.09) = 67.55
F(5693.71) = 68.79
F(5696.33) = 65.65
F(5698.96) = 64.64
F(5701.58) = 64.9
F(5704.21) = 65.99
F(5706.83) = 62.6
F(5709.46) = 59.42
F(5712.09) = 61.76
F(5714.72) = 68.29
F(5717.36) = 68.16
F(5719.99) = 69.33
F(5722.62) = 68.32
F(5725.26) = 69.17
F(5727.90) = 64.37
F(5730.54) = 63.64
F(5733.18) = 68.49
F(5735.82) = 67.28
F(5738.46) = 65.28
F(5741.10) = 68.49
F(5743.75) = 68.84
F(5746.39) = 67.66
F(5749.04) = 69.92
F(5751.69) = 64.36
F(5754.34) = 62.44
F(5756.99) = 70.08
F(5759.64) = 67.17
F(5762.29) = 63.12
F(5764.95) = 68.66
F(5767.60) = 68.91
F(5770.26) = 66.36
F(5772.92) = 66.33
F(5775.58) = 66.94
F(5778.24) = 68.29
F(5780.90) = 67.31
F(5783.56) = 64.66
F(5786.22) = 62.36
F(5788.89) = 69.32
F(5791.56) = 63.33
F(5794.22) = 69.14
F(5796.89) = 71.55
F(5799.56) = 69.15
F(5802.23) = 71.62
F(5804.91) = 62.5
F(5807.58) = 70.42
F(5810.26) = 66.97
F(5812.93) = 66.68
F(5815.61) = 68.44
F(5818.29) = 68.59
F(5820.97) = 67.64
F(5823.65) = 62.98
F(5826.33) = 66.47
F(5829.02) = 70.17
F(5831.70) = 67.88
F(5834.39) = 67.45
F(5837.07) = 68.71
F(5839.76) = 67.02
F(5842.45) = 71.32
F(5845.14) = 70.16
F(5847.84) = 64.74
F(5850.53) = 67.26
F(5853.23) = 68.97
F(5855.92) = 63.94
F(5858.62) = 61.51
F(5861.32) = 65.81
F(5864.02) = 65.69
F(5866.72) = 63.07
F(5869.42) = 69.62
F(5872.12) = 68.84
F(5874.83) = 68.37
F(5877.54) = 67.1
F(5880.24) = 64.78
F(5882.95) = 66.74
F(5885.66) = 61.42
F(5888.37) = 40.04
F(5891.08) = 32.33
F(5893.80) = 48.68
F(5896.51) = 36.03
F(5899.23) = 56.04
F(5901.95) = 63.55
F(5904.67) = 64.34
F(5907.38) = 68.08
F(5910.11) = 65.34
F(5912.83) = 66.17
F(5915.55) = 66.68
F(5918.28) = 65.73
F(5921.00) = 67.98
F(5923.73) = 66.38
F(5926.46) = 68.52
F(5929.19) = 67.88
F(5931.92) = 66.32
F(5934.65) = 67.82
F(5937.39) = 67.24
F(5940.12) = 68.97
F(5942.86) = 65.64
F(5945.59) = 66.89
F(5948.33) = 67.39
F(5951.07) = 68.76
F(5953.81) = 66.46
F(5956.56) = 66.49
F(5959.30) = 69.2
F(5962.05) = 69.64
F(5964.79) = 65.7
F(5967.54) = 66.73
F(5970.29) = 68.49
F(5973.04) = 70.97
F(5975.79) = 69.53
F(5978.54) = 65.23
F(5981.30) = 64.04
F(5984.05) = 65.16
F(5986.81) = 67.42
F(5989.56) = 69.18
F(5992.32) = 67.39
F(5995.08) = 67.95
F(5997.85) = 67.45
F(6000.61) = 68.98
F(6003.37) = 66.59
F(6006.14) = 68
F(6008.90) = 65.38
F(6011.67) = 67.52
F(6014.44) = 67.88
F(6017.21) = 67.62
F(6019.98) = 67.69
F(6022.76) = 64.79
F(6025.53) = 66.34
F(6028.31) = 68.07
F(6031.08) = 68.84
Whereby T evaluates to 0.055 mag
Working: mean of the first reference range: 63.3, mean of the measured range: 60.9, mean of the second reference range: 67.4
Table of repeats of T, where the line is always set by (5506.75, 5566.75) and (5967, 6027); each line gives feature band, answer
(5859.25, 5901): 0.14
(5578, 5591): 0.06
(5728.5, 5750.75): -0.03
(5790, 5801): -0.04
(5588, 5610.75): 0.05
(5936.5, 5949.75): -0.01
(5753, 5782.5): -0.02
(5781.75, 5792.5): 0.01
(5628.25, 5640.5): -0.03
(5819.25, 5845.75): -0.03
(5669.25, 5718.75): -0.01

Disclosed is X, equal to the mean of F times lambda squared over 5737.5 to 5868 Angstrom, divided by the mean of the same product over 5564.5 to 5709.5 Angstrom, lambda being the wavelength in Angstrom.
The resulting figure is 1.11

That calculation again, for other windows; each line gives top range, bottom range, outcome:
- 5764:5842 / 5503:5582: 1.17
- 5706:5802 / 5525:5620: 1.13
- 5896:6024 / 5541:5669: 1.18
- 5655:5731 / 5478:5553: 1.10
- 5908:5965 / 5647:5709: 1.13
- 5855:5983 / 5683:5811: 1.02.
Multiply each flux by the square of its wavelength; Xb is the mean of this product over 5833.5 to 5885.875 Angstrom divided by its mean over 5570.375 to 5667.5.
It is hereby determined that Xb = 1.14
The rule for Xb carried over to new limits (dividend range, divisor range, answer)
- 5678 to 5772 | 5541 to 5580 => 1.10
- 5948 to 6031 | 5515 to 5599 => 1.24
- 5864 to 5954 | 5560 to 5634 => 1.12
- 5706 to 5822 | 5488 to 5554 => 1.15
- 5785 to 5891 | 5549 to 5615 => 1.15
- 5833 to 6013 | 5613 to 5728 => 1.09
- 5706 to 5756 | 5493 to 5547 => 1.13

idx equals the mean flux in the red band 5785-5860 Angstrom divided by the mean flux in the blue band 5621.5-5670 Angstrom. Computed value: 1.0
